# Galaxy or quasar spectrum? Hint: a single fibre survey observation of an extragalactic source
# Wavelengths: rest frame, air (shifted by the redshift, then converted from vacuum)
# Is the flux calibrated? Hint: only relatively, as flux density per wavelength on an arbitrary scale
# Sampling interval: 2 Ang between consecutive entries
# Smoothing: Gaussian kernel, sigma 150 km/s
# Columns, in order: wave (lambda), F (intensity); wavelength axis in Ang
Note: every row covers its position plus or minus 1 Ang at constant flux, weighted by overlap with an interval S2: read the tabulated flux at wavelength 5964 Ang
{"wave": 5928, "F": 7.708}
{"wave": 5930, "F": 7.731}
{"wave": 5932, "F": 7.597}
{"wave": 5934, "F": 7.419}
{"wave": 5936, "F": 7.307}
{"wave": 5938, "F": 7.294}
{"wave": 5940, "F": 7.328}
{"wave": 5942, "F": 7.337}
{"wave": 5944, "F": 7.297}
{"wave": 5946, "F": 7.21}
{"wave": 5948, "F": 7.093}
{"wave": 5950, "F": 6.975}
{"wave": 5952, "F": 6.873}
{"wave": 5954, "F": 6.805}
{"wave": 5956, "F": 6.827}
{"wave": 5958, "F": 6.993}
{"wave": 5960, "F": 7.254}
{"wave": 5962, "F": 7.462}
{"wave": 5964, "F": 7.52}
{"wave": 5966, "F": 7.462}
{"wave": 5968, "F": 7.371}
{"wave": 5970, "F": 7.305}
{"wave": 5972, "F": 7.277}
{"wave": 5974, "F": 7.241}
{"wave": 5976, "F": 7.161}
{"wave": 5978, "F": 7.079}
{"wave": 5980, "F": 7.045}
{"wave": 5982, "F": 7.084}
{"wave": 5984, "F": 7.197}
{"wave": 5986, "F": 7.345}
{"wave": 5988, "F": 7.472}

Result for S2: 7.52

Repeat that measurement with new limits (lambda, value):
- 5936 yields 7.307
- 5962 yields 7.462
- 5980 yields 7.045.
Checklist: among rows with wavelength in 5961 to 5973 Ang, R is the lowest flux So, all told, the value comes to 7.277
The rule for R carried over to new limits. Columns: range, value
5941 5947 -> 7.21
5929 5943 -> 7.294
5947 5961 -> 6.805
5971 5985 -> 7.045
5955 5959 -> 6.827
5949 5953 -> 6.873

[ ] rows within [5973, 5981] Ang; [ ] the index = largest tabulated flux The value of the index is 7.241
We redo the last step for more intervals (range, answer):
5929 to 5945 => 7.731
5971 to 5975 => 7.277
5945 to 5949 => 7.21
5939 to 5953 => 7.337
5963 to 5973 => 7.52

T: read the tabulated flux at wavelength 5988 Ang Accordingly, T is 7.472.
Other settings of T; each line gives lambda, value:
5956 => 6.827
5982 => 7.084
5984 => 7.197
